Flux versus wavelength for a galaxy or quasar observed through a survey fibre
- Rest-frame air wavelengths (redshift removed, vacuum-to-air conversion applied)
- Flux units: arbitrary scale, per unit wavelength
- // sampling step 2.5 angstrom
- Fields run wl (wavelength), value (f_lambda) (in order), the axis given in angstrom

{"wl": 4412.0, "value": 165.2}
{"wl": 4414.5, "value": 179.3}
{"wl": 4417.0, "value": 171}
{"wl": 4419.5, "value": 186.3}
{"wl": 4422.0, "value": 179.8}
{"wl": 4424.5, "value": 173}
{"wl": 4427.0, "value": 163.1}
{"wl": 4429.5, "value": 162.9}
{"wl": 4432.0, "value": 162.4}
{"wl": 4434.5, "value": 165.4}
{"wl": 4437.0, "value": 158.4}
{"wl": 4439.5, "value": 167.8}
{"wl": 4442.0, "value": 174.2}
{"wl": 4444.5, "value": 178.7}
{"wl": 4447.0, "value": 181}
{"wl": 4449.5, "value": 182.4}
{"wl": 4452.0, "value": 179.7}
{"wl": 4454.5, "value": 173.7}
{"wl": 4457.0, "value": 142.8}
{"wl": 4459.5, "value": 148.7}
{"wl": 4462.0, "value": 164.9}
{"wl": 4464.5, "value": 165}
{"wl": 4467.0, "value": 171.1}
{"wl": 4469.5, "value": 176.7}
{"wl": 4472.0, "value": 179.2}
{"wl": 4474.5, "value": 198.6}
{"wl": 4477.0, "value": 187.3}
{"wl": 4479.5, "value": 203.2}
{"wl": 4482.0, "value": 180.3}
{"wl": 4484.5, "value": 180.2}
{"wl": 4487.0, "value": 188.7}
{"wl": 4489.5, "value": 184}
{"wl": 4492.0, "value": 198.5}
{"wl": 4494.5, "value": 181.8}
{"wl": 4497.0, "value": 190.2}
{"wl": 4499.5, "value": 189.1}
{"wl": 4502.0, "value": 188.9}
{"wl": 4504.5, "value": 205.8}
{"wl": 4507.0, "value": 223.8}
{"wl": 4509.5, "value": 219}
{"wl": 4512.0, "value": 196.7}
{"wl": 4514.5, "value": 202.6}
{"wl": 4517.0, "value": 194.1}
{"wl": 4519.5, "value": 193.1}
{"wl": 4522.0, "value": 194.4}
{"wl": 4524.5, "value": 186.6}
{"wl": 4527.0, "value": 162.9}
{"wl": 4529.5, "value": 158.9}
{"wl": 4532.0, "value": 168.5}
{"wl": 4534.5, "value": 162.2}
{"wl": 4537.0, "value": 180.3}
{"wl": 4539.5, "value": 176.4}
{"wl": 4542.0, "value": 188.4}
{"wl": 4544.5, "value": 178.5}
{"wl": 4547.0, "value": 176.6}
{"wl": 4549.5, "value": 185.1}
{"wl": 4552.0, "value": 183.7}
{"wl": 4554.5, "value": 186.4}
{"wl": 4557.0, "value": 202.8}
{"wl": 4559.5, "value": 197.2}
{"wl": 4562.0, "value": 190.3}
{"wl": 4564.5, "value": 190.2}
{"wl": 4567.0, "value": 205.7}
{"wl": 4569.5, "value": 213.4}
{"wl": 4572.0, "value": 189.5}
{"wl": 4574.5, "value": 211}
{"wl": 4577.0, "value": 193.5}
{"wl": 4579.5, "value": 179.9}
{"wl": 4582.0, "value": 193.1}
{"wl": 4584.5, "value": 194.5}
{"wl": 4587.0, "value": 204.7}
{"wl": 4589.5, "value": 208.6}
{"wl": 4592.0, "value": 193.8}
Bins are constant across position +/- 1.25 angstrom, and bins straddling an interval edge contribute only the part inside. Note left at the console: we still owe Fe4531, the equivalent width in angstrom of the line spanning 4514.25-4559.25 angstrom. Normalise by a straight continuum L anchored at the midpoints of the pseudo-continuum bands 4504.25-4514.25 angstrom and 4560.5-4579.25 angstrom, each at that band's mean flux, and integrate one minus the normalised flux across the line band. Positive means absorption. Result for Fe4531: 5.0 angstrom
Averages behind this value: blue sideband 211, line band 182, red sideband 198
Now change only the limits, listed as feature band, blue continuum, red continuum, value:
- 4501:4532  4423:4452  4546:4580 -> -1.34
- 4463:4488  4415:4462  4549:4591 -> -0.81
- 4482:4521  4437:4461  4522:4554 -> -4.86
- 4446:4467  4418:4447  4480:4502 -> 1.19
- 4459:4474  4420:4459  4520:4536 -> 0.06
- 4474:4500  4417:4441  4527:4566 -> -2.08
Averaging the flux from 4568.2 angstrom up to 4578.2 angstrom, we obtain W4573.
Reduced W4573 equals 202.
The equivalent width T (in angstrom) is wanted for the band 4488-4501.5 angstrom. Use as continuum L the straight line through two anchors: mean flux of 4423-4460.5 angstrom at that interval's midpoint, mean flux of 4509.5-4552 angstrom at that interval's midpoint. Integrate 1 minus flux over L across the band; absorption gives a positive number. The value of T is -0.9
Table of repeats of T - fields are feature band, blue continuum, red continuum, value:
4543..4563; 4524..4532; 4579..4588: -0.89 angstrom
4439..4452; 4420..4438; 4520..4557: -0.65 angstrom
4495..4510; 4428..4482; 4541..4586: -1.62 angstrom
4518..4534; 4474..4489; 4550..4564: 1.14 angstrom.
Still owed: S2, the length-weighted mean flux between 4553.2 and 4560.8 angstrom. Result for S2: 195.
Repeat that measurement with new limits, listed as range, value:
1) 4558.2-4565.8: 193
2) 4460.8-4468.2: 167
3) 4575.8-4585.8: 190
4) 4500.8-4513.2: 207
